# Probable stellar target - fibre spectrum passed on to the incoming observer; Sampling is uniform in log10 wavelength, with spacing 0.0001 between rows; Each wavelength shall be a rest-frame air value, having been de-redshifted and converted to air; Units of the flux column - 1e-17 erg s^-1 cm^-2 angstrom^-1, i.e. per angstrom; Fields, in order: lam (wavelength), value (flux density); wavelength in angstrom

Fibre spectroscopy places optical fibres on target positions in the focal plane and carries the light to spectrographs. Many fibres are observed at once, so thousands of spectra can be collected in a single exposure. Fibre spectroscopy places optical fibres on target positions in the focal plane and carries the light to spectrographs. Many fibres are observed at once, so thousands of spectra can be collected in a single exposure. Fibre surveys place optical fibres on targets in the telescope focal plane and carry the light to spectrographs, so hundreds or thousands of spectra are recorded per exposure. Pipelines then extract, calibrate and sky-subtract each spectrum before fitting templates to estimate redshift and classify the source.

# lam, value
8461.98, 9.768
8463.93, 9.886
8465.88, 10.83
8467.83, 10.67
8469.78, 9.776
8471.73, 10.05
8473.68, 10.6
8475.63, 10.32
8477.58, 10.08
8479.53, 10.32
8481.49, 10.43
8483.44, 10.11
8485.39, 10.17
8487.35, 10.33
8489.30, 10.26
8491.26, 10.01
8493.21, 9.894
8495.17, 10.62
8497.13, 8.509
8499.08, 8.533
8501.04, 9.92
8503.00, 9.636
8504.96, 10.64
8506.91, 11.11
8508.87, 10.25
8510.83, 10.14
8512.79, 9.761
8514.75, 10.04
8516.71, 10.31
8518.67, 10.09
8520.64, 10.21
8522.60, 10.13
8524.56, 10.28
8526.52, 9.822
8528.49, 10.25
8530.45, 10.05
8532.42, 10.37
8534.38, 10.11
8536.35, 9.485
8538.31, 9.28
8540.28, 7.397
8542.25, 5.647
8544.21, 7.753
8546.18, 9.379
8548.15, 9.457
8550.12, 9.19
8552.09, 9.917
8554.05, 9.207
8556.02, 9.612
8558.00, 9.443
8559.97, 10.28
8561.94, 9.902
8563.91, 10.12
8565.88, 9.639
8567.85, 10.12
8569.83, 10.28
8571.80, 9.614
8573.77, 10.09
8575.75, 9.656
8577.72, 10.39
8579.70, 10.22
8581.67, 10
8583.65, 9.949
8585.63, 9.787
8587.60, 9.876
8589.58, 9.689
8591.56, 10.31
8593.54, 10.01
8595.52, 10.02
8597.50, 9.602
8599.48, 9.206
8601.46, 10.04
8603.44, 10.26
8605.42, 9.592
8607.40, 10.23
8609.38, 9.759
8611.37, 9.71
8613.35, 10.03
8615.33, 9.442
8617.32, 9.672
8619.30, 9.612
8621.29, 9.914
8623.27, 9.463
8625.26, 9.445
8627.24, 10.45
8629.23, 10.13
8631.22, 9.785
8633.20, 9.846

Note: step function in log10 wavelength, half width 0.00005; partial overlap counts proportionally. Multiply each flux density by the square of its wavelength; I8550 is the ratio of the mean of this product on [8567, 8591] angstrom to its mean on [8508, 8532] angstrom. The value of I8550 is 1.00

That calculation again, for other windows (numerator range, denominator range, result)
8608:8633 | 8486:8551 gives 1.04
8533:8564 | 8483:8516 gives 0.92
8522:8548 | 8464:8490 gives 0.91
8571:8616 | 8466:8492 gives 0.99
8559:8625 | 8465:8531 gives 1.00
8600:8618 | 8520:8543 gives 1.06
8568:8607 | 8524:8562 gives 1.08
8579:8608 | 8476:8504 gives 1.02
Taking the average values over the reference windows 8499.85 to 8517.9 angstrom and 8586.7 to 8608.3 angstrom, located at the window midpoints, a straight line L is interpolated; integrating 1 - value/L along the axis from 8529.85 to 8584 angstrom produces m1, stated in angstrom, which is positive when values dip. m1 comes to 2.75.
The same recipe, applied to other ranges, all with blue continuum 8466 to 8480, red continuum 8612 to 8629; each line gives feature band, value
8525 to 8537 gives 0.1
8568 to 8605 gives -0.2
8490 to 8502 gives 0.7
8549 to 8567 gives 0.5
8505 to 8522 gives -0.2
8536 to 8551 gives 2.5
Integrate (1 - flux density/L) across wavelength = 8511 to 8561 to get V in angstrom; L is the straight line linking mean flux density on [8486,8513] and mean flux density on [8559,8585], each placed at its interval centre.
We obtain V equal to 2.4 angstrom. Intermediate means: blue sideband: 9.98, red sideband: 10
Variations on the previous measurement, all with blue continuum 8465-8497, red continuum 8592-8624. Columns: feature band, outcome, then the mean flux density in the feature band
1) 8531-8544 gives 1.7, 8.7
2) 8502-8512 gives -0.2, 10.3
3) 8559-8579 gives -0.2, 10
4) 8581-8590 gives 0.0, 9.86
